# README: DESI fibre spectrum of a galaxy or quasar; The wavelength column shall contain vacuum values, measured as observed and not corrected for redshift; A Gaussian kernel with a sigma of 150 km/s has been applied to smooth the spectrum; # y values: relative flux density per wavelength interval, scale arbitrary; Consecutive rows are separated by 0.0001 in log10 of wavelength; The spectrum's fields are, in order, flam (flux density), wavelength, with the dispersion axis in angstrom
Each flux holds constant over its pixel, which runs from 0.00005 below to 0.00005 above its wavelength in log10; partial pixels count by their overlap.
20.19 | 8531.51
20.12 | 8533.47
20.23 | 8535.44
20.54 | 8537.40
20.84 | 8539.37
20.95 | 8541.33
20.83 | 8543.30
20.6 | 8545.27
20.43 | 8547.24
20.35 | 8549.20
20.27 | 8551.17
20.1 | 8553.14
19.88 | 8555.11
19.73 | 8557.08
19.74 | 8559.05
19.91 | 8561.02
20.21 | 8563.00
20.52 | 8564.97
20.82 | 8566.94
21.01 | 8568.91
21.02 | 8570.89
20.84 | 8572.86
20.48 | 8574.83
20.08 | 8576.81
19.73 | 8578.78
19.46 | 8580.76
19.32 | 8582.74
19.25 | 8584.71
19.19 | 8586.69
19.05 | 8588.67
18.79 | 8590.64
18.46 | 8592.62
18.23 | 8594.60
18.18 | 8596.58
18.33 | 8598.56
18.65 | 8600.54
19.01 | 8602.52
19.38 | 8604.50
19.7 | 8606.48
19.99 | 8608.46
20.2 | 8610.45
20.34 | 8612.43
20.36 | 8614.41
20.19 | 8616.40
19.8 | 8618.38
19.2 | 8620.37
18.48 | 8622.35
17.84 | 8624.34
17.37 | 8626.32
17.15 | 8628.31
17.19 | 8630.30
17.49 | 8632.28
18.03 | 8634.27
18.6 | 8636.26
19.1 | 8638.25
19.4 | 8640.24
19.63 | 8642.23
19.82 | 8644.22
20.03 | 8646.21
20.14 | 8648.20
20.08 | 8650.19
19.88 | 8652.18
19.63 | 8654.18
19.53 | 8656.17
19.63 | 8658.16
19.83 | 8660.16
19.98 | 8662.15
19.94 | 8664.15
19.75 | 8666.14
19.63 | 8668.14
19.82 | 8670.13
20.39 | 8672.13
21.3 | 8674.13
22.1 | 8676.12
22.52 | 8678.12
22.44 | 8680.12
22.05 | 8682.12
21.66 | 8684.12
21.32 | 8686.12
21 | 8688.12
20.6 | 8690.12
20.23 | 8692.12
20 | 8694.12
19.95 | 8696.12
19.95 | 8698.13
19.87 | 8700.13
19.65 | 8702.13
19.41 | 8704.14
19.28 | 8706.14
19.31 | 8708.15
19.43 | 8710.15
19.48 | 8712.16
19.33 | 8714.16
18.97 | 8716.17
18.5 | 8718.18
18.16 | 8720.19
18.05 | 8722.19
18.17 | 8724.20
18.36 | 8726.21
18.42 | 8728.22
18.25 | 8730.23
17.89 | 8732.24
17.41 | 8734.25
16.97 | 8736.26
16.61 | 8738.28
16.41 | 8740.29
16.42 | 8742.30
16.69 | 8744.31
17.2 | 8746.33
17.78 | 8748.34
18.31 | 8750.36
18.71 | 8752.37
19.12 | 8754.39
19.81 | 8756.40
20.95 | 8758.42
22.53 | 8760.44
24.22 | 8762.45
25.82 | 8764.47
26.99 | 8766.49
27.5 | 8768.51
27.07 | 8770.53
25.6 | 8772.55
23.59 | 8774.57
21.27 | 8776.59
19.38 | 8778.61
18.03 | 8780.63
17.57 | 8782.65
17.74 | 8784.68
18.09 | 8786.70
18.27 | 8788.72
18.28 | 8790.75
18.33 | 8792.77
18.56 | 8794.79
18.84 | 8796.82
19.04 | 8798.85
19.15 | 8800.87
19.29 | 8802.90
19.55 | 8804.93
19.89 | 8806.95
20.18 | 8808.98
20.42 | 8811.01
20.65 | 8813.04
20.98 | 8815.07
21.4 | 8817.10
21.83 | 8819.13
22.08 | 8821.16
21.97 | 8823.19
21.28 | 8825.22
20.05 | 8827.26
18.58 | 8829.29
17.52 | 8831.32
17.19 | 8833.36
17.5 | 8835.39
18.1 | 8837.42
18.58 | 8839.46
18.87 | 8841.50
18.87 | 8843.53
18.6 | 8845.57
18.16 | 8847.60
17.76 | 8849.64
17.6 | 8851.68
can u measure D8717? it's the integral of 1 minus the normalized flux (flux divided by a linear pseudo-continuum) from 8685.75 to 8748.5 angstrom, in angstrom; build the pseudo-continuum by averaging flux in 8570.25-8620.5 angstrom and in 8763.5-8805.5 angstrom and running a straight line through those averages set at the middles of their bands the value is 5.1 angstrom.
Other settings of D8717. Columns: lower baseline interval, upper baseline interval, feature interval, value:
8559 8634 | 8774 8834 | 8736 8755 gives 2.1 angstrom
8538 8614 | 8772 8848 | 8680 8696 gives -1.1 angstrom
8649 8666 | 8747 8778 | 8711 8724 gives 1.6 angstrom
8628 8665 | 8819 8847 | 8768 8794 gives -1.9 angstrom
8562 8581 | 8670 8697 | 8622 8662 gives 3.7 angstrom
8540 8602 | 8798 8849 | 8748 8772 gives -3.6 angstrom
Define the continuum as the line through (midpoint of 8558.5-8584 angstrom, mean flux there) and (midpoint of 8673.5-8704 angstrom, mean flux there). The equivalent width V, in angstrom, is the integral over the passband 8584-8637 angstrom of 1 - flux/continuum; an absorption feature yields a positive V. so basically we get 4.2 angstrom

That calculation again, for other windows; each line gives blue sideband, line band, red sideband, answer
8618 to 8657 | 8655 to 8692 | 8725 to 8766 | -3.5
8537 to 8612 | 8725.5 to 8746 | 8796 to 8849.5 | 2.4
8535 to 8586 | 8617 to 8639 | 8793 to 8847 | 2.0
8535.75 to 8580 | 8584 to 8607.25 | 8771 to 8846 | 1.7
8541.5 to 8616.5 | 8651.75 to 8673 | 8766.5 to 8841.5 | 0.1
